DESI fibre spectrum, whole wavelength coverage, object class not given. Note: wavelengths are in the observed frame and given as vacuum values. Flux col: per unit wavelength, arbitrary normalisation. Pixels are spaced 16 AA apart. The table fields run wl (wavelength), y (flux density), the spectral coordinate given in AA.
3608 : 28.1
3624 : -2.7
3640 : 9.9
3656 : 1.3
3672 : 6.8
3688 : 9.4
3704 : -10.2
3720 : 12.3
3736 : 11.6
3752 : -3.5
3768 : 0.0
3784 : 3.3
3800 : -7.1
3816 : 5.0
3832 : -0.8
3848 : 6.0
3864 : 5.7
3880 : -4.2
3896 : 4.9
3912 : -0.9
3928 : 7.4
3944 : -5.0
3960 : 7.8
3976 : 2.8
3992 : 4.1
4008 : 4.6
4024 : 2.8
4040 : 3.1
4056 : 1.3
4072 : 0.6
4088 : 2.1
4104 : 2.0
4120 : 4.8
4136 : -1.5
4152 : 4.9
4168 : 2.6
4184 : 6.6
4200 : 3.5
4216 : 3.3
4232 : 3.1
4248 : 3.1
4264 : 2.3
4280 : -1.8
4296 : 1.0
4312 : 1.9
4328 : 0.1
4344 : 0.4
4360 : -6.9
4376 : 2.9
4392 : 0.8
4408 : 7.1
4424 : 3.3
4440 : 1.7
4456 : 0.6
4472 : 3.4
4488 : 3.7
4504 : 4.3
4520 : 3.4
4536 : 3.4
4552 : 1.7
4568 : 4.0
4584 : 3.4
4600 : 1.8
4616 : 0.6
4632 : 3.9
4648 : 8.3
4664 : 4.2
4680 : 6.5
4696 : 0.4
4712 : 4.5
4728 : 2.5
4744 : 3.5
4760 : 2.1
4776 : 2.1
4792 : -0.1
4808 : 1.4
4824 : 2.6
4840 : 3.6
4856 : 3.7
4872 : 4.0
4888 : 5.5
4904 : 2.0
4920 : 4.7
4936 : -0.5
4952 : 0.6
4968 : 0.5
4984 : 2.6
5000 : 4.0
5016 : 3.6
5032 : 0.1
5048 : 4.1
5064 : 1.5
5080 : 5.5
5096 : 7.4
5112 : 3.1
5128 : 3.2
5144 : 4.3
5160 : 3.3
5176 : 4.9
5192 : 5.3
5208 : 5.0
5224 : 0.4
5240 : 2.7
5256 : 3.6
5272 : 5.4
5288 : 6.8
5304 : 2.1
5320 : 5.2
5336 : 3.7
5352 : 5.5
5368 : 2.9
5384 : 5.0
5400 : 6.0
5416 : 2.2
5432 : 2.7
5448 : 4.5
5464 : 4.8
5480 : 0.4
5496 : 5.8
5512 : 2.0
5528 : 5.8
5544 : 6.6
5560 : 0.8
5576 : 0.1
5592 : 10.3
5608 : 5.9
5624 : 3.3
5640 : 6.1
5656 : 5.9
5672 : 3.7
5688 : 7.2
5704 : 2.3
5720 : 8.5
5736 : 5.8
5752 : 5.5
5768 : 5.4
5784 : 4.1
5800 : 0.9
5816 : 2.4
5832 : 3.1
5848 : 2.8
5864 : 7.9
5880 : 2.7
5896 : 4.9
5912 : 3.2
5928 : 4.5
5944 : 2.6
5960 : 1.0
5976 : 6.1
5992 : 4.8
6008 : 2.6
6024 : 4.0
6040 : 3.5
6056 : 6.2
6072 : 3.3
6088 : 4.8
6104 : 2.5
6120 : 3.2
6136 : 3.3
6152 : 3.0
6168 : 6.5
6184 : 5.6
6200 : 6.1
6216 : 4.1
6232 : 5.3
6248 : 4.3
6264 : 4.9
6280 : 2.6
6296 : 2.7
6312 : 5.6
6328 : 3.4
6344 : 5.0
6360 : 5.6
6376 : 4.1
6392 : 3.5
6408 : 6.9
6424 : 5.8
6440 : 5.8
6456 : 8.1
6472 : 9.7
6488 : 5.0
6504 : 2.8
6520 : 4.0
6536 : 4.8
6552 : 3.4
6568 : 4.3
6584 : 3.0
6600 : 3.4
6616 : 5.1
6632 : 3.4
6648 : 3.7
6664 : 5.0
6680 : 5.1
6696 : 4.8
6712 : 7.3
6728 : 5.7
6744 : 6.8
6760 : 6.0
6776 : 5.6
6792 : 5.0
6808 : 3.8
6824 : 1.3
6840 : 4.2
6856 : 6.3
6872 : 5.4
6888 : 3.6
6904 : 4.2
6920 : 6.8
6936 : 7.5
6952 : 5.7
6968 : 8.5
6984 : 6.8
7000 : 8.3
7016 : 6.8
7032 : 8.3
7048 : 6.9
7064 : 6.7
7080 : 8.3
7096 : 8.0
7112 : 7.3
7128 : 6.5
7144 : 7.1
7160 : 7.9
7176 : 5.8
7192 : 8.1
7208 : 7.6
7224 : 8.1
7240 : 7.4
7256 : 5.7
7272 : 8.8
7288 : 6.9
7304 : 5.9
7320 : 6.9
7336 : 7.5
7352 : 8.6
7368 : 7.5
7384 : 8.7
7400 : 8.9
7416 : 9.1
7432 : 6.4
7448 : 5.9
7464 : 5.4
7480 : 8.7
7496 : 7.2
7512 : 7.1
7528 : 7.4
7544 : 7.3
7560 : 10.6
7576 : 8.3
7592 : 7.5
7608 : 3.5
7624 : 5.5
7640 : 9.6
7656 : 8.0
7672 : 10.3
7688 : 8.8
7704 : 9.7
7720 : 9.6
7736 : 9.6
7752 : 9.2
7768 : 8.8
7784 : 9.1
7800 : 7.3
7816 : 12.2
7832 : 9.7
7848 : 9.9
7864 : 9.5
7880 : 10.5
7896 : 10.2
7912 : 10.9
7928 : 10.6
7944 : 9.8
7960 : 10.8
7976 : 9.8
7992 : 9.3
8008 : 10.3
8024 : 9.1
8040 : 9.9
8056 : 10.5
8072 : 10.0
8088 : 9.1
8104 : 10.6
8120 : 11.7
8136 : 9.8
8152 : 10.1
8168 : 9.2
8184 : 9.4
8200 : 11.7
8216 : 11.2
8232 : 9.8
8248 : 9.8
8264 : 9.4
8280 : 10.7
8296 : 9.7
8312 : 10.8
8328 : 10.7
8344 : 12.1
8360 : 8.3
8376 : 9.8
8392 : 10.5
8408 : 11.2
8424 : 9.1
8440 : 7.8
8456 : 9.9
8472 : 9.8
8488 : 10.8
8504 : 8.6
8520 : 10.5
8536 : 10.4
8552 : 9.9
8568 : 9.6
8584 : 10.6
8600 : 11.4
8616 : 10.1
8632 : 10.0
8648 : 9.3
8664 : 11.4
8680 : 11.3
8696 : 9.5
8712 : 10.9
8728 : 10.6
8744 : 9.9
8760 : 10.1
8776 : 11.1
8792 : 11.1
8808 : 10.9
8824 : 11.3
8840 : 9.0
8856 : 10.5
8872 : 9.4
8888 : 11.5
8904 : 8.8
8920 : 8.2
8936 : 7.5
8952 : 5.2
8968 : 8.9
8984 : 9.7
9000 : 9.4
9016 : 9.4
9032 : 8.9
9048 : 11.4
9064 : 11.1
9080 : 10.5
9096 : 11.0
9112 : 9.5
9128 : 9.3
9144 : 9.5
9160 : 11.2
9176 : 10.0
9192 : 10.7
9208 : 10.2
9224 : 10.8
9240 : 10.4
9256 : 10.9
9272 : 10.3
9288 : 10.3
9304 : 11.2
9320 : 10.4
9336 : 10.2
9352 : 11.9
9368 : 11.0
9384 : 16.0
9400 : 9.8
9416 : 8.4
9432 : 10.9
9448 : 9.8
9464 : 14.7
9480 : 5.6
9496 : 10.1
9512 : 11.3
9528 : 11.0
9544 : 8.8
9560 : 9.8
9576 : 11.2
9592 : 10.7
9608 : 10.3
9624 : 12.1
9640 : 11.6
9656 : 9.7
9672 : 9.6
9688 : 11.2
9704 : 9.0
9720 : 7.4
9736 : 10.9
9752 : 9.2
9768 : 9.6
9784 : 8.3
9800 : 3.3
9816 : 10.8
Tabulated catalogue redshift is 0.73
